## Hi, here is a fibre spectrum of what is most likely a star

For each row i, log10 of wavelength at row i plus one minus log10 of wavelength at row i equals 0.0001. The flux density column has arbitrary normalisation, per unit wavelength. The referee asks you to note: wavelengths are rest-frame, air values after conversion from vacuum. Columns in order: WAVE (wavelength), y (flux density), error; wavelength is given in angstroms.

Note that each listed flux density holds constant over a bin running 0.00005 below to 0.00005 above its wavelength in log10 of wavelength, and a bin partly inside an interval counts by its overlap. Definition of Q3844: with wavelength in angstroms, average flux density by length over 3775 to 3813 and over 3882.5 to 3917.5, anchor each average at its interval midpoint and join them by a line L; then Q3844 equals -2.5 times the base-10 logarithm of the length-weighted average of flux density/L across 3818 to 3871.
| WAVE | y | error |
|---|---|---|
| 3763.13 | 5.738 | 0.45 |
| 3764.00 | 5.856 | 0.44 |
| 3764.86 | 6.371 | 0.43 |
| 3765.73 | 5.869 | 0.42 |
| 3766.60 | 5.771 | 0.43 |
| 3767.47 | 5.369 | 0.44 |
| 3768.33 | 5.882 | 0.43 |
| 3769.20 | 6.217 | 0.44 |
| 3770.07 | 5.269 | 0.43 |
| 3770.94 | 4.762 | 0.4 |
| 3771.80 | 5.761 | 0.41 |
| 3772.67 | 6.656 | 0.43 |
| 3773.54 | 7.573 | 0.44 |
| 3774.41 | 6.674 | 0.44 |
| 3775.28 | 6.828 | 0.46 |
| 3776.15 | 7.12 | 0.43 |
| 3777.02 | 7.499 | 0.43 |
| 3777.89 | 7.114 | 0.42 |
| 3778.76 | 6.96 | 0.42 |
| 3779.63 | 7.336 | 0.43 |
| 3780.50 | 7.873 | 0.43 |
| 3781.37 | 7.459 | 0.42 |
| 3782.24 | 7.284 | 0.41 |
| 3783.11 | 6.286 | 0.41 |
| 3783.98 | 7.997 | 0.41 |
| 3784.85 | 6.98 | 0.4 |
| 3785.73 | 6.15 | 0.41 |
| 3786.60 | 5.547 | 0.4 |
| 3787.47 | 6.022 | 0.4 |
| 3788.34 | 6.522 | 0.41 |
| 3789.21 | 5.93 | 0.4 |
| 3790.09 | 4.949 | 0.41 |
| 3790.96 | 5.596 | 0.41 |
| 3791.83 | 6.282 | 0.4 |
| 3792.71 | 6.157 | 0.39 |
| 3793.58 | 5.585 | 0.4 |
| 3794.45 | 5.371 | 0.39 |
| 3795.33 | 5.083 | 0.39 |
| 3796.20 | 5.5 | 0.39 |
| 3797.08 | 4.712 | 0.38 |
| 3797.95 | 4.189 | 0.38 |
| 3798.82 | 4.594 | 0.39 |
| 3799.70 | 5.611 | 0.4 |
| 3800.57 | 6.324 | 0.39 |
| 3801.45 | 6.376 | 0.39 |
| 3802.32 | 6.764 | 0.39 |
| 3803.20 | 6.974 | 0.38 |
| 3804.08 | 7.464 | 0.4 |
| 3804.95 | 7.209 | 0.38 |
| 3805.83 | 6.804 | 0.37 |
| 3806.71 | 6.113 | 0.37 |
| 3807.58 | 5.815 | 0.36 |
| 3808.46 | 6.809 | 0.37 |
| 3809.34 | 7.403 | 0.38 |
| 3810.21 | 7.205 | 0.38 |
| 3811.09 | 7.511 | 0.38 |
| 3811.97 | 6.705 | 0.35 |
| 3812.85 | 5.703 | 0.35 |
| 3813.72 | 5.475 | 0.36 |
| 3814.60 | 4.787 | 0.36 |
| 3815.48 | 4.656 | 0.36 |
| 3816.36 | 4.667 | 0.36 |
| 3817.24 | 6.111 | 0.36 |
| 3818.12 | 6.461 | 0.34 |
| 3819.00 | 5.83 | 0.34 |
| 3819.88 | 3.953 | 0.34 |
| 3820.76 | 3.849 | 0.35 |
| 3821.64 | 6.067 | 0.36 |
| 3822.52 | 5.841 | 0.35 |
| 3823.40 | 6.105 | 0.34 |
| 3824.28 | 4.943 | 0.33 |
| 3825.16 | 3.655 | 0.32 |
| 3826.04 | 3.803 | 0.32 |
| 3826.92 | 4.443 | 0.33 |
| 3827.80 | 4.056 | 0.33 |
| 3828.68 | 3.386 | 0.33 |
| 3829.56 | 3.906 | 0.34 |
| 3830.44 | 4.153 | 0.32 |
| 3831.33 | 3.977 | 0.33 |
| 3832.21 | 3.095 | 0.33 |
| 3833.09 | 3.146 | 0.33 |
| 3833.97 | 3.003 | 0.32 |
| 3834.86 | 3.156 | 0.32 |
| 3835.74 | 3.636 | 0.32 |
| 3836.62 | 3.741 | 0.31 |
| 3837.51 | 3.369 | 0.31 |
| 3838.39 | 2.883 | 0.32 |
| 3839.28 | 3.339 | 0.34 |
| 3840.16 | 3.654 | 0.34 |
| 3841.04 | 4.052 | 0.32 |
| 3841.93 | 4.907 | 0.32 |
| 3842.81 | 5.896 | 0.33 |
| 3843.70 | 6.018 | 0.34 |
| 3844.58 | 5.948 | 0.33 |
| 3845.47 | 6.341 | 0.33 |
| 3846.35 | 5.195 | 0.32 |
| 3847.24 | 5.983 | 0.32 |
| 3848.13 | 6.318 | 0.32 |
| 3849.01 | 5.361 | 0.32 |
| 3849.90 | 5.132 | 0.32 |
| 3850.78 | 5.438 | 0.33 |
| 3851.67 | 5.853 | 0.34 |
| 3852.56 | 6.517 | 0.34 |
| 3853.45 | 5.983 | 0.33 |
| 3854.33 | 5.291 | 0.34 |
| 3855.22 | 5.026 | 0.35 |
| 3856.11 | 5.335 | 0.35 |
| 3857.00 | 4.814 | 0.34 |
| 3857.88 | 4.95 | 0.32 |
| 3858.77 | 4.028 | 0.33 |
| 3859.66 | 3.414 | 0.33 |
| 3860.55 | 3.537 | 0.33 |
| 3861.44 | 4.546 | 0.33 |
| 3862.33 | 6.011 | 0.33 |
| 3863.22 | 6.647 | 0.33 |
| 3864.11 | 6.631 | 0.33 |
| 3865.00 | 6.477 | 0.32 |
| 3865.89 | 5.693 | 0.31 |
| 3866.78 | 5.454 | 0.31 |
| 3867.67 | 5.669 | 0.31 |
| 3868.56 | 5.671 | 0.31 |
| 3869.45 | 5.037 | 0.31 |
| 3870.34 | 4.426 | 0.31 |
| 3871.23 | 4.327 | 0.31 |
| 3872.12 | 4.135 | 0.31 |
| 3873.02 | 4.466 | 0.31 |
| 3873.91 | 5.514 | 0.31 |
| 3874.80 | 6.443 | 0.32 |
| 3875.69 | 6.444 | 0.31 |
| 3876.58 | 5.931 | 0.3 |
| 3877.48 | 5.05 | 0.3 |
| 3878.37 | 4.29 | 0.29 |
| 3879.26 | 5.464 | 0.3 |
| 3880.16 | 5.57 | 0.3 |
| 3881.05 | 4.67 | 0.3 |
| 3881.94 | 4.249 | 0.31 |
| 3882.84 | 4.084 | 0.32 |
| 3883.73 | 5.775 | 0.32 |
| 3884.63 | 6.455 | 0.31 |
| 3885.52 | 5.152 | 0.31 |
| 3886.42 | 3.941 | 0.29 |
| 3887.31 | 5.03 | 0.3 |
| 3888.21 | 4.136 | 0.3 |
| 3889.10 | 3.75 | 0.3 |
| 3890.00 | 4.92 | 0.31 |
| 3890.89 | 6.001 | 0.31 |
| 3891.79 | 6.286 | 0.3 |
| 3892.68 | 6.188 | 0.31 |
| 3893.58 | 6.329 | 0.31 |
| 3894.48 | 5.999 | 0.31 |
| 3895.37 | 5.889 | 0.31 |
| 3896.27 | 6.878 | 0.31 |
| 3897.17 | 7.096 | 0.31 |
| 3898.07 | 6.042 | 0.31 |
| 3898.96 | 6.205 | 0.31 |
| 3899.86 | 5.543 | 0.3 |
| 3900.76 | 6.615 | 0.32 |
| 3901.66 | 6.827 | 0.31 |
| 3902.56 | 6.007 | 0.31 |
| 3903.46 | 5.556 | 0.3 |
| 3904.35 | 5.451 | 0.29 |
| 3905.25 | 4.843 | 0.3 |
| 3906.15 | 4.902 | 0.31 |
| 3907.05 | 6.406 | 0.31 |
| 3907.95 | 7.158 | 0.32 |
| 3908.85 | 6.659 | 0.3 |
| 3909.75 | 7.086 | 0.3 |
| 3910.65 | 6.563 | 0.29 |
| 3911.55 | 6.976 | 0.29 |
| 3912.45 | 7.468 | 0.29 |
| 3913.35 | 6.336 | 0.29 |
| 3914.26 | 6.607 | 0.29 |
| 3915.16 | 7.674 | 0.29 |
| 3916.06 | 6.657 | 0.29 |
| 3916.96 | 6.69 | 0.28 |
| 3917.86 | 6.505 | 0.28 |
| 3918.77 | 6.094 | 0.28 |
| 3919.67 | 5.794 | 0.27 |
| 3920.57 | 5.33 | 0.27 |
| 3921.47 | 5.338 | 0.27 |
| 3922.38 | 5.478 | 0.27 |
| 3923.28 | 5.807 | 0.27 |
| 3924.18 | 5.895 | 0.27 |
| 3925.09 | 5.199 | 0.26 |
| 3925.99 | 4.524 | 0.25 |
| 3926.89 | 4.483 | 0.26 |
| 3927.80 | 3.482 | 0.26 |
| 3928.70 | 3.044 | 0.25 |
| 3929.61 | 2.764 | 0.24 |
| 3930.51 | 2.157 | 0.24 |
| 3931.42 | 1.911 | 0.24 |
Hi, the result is 0.27 mag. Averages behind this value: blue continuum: 6.4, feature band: 4.84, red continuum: 6.01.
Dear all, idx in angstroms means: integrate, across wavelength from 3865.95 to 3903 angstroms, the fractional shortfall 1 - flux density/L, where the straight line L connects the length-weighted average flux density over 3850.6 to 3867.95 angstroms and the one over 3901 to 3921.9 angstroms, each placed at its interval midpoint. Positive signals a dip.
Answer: 2.3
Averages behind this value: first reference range 5.36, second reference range 6.31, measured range 5.47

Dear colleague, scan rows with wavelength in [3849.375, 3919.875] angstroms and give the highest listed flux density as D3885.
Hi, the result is 7.674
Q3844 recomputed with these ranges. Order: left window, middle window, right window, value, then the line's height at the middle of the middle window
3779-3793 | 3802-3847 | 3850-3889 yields 0.166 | 5.91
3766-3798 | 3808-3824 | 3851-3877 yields 0.007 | 5.86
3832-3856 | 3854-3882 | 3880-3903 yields 0.004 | 5.19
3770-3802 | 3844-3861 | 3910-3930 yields 0.129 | 5.96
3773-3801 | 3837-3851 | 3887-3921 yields 0.239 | 6.21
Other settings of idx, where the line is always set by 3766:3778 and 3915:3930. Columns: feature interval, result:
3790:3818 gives 0.5 angstroms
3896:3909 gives -1.6 angstroms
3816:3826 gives 1.3 angstroms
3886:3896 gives 0.3 angstroms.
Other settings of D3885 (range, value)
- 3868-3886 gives 6.455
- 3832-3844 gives 6.018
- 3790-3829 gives 7.511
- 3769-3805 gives 7.997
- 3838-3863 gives 6.517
